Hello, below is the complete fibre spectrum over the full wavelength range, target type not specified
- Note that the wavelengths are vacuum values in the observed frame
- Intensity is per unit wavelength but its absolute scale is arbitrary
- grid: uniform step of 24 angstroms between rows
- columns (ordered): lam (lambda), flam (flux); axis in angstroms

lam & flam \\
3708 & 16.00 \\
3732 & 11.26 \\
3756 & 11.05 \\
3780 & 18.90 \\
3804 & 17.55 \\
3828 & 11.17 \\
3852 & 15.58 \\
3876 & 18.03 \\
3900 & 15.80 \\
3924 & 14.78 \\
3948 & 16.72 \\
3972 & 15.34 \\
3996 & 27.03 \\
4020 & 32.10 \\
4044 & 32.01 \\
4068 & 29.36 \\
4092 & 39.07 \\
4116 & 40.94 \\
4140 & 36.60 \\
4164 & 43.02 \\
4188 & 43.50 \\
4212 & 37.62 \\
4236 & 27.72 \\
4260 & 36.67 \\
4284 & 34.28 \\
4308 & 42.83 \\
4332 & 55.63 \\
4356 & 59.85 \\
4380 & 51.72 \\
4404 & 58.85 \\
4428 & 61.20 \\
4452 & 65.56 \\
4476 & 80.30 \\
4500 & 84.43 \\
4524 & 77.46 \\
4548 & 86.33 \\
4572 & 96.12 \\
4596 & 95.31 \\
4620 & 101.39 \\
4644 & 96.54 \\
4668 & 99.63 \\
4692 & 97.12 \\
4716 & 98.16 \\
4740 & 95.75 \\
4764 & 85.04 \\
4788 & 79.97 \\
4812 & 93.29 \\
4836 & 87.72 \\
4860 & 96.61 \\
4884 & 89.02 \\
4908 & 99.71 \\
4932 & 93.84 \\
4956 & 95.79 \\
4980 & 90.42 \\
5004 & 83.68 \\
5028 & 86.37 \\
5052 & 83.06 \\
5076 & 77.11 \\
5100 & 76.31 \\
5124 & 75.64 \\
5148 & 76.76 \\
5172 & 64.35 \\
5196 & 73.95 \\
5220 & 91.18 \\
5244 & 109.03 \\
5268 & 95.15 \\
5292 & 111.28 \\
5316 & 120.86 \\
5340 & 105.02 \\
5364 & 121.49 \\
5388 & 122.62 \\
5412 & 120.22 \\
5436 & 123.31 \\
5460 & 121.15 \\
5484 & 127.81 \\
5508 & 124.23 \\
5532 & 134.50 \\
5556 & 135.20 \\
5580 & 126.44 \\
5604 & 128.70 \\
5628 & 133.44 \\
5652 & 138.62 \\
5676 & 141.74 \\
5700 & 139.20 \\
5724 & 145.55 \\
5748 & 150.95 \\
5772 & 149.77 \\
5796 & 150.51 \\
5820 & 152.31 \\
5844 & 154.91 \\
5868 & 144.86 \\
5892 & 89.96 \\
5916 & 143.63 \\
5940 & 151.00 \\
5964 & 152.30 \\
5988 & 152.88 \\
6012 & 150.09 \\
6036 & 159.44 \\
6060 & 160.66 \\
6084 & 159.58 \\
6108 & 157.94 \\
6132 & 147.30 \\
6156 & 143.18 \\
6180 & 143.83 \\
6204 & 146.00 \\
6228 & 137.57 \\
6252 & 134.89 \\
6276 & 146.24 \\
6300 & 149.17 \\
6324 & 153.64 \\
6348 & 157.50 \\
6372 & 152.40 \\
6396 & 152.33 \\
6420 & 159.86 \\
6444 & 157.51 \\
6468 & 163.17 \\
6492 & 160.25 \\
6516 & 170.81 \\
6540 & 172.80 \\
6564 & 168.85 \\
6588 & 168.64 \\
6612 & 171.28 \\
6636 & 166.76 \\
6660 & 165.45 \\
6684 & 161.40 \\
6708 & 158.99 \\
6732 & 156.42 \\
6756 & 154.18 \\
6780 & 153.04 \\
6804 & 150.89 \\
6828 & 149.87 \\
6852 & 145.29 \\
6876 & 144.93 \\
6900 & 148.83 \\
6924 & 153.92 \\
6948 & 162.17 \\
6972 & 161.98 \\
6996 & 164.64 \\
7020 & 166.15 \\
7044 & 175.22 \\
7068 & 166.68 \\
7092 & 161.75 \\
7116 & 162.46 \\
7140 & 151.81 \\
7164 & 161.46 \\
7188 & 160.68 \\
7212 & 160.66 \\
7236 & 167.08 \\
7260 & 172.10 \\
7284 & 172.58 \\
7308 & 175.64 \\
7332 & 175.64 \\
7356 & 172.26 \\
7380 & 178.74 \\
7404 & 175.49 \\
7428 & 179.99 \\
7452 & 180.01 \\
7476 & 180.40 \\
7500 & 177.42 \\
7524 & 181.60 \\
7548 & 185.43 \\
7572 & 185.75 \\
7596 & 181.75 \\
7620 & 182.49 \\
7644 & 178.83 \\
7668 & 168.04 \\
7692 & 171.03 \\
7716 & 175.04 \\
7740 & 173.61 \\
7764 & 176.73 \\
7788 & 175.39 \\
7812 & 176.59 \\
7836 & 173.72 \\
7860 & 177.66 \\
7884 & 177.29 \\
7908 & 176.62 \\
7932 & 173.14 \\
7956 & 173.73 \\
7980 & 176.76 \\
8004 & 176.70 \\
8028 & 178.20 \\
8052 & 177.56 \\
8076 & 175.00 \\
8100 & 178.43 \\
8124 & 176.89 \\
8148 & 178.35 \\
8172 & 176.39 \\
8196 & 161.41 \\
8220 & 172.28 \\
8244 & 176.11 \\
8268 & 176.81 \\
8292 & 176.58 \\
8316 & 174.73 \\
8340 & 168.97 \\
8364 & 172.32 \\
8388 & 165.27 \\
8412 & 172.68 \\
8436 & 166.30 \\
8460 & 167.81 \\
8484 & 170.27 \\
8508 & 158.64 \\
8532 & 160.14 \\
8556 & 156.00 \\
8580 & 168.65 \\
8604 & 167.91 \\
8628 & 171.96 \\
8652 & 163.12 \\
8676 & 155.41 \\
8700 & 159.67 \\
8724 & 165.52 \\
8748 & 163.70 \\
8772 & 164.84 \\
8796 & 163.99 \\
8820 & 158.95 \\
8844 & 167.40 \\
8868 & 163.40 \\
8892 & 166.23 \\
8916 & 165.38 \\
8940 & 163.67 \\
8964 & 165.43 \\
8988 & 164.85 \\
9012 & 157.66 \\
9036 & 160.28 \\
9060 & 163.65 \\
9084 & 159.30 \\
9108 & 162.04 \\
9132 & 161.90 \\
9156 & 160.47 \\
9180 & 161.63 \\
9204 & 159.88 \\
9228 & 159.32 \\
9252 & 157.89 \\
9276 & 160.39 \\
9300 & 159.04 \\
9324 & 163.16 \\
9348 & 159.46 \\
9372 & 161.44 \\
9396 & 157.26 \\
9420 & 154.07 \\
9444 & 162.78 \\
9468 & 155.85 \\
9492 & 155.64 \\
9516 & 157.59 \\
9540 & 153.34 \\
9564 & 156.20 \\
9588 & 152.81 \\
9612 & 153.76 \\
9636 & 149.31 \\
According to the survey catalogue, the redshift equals 0.00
